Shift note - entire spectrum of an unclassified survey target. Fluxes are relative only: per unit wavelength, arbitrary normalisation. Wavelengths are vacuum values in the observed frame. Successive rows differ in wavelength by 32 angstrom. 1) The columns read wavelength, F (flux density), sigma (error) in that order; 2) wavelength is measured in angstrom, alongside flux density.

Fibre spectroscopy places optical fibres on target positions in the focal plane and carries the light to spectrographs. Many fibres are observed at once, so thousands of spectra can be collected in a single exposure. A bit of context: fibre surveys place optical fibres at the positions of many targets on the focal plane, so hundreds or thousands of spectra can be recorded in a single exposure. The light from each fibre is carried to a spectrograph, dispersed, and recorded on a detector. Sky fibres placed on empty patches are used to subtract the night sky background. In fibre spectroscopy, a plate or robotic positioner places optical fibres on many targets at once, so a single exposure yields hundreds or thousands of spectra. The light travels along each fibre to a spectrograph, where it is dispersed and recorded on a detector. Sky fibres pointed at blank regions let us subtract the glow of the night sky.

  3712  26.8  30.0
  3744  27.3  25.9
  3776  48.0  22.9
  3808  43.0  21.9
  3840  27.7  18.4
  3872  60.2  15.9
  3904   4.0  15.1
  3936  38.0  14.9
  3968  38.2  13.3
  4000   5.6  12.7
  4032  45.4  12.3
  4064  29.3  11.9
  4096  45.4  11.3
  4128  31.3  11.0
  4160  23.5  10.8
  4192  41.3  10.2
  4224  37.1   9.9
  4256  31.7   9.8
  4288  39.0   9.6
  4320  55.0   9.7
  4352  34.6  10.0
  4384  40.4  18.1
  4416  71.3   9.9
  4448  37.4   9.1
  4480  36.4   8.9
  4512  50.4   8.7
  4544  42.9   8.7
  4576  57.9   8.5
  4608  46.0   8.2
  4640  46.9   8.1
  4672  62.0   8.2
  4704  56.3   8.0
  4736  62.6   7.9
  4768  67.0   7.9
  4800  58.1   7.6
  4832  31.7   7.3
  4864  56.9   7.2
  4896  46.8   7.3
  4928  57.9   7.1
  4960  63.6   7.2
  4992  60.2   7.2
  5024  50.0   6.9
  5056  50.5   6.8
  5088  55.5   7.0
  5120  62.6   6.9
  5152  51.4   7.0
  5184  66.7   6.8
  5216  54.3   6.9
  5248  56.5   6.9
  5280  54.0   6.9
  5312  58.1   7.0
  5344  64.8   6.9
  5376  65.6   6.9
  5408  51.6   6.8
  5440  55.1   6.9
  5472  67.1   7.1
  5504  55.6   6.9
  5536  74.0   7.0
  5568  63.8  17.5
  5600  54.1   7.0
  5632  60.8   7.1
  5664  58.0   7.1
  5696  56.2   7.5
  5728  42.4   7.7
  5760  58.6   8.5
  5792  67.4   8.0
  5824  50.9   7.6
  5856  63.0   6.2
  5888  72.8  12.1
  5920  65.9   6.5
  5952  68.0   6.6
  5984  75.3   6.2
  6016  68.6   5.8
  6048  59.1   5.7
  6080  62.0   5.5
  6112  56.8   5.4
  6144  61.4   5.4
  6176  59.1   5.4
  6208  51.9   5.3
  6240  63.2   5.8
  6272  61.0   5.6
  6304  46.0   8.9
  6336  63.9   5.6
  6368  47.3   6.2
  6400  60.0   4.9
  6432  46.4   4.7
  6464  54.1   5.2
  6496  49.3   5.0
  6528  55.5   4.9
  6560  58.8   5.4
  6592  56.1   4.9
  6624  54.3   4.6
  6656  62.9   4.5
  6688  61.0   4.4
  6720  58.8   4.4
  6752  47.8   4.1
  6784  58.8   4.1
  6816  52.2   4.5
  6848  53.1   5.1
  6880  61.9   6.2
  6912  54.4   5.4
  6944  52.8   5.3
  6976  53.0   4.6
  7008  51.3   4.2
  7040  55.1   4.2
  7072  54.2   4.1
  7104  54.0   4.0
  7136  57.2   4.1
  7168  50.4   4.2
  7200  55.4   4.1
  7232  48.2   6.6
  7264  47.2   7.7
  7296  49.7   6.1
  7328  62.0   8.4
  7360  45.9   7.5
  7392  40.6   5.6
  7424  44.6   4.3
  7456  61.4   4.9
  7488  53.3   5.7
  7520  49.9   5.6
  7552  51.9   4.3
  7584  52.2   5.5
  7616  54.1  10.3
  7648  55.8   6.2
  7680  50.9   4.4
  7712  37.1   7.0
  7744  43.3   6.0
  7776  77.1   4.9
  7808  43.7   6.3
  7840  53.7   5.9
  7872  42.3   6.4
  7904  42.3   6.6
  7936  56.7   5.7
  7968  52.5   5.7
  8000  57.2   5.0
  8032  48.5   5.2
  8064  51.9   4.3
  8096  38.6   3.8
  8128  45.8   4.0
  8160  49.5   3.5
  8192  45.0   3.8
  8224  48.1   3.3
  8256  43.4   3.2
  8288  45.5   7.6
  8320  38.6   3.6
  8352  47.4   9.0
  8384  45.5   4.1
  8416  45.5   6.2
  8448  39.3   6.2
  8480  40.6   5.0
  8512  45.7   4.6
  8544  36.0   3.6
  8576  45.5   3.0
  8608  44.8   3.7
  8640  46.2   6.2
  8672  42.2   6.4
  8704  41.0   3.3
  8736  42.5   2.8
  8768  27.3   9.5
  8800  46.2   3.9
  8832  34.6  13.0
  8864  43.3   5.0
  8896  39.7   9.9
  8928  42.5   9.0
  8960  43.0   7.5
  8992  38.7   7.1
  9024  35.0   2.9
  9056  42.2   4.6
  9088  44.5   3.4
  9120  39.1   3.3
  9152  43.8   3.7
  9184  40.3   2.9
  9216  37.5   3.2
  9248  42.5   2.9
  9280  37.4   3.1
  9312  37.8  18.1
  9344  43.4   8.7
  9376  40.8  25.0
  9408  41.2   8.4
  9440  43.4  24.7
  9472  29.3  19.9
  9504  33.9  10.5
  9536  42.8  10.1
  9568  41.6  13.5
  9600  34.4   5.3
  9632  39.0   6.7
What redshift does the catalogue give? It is 0.18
